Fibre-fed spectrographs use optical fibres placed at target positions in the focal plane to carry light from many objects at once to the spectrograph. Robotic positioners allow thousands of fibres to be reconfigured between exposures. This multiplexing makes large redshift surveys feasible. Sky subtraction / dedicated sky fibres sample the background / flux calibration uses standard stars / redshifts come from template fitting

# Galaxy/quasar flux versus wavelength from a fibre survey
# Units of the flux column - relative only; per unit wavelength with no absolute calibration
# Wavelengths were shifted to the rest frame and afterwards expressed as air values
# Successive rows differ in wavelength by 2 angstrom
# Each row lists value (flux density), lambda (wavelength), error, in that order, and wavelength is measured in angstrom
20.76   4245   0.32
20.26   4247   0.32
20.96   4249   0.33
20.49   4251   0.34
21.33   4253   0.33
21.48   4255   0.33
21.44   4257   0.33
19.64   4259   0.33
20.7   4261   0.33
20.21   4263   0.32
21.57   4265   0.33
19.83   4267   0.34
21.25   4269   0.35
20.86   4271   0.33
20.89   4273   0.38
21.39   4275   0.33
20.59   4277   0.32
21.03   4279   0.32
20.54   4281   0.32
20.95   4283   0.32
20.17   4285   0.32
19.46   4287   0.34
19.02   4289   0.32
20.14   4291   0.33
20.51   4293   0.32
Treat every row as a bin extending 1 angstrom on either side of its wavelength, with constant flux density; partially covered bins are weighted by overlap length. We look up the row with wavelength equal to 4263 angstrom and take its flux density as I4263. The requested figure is 20.21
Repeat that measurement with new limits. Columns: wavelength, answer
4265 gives 21.57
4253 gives 21.33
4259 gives 19.64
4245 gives 20.76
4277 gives 20.59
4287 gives 19.46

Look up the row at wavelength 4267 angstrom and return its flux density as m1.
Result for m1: 19.83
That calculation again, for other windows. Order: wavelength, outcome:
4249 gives 20.96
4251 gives 20.49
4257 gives 21.44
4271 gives 20.86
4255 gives 21.48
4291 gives 20.14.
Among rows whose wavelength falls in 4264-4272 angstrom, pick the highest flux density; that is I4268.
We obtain 21.57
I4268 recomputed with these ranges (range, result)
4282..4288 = 20.95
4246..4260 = 21.48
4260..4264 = 20.7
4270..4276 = 21.39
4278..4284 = 21.03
